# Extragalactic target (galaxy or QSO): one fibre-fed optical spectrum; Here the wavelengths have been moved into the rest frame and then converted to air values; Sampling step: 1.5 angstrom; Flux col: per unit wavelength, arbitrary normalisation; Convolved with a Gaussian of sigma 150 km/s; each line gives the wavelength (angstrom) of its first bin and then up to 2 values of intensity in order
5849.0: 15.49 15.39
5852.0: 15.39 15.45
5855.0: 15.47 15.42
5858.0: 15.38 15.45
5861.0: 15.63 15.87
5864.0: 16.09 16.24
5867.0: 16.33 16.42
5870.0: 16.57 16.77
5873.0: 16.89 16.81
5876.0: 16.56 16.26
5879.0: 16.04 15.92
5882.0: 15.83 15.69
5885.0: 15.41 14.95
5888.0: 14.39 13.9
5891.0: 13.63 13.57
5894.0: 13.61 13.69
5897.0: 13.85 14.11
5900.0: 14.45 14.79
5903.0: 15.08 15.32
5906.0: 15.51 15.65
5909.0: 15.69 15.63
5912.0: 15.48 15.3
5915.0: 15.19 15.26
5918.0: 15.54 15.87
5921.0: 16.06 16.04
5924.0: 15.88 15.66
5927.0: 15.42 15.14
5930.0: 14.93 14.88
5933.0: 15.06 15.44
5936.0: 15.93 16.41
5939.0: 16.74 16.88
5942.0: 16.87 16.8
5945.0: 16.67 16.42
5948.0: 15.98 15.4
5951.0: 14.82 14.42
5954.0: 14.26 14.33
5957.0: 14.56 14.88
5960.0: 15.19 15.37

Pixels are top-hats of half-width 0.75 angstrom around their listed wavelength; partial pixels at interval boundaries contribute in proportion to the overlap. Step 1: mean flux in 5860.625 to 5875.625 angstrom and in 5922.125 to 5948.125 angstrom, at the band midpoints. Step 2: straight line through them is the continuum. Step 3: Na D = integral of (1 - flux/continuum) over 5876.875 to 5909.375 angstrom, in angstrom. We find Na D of 2.7 angstrom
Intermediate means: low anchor 16.4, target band 14.9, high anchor 16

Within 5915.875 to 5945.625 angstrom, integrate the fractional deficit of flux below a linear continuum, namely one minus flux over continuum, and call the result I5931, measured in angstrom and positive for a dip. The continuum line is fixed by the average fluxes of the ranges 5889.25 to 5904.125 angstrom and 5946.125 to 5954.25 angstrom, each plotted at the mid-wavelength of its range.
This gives -2.1 angstrom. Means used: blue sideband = 14.1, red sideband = 15.2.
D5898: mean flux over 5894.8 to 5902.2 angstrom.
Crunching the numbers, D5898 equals 14.2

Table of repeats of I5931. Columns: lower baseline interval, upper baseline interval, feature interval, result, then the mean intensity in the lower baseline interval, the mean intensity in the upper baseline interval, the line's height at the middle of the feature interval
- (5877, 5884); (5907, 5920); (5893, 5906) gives 1.1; 15.9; 15.5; 15.7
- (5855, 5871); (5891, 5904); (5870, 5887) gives -1.1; 15.9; 14.1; 15.1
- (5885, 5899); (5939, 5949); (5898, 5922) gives -0.7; 14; 16.6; 14.9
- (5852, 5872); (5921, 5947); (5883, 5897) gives 1.5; 15.9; 15.9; 15.9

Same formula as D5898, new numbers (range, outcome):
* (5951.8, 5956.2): 14.3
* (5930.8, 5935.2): 15.1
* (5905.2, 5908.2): 15.6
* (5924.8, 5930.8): 15.3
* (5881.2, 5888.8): 15.2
